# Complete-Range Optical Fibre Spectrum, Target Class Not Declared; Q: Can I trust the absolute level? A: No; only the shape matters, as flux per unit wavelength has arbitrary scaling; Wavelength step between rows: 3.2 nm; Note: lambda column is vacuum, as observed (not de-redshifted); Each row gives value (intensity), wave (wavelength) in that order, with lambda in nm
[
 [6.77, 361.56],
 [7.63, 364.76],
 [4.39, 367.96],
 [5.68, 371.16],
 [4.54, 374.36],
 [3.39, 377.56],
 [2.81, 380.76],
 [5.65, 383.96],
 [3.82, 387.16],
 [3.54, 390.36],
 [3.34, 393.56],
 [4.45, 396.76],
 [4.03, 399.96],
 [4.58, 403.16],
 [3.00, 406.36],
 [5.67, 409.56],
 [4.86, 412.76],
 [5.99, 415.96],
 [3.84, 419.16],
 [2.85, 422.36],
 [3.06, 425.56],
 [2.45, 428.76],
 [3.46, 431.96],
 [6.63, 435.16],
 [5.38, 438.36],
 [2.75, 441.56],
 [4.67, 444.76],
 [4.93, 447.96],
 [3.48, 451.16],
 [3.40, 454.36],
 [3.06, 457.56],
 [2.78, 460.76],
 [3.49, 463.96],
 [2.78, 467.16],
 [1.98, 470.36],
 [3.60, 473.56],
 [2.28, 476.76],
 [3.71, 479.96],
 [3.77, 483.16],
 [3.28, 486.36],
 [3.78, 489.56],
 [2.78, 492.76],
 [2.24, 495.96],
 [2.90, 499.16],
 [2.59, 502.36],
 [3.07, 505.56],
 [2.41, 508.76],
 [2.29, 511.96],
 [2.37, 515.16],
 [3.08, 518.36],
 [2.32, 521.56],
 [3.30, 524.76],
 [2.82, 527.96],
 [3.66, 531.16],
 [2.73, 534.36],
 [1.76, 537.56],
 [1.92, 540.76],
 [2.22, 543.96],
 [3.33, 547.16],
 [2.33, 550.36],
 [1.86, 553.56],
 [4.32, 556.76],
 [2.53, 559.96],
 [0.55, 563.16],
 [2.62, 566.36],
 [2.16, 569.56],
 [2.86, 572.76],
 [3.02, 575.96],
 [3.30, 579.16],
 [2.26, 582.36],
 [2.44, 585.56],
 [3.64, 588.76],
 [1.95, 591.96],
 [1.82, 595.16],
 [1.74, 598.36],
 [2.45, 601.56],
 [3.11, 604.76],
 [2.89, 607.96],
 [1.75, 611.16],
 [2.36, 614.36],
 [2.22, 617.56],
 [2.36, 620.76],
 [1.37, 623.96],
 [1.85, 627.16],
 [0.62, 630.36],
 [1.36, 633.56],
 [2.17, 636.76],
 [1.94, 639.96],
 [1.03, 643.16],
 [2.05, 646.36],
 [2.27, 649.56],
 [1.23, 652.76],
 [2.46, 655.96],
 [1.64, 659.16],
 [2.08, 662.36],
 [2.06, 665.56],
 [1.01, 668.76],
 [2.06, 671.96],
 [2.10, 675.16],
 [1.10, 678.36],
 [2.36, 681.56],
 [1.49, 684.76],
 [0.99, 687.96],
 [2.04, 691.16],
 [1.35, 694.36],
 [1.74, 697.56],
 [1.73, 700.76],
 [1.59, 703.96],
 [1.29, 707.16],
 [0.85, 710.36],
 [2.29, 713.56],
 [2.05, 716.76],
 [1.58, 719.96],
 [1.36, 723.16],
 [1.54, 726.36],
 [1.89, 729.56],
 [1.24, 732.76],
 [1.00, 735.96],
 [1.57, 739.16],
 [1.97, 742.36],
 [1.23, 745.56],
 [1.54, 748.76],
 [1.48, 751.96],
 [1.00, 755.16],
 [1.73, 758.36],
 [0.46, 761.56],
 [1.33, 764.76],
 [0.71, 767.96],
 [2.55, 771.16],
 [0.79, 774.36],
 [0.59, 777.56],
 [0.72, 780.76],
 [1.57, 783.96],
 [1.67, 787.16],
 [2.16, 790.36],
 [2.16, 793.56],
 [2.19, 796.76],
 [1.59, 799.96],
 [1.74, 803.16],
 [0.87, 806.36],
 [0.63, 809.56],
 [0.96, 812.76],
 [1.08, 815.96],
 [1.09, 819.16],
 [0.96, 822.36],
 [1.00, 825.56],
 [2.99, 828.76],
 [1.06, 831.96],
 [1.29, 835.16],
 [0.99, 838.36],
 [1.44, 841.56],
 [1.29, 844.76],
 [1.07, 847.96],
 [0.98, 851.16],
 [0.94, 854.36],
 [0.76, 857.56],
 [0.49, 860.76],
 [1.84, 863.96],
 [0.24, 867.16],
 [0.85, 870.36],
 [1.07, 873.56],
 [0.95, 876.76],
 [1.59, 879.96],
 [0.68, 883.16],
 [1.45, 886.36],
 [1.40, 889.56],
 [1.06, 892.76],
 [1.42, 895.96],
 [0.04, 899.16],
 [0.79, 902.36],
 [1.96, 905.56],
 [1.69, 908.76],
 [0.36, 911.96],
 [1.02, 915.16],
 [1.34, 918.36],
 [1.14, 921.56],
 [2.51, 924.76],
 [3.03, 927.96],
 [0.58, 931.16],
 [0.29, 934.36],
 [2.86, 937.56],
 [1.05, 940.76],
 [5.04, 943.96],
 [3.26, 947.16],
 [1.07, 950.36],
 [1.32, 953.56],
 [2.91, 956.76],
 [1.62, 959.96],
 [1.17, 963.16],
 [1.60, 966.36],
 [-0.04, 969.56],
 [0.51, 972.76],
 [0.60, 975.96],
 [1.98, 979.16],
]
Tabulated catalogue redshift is 1.485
